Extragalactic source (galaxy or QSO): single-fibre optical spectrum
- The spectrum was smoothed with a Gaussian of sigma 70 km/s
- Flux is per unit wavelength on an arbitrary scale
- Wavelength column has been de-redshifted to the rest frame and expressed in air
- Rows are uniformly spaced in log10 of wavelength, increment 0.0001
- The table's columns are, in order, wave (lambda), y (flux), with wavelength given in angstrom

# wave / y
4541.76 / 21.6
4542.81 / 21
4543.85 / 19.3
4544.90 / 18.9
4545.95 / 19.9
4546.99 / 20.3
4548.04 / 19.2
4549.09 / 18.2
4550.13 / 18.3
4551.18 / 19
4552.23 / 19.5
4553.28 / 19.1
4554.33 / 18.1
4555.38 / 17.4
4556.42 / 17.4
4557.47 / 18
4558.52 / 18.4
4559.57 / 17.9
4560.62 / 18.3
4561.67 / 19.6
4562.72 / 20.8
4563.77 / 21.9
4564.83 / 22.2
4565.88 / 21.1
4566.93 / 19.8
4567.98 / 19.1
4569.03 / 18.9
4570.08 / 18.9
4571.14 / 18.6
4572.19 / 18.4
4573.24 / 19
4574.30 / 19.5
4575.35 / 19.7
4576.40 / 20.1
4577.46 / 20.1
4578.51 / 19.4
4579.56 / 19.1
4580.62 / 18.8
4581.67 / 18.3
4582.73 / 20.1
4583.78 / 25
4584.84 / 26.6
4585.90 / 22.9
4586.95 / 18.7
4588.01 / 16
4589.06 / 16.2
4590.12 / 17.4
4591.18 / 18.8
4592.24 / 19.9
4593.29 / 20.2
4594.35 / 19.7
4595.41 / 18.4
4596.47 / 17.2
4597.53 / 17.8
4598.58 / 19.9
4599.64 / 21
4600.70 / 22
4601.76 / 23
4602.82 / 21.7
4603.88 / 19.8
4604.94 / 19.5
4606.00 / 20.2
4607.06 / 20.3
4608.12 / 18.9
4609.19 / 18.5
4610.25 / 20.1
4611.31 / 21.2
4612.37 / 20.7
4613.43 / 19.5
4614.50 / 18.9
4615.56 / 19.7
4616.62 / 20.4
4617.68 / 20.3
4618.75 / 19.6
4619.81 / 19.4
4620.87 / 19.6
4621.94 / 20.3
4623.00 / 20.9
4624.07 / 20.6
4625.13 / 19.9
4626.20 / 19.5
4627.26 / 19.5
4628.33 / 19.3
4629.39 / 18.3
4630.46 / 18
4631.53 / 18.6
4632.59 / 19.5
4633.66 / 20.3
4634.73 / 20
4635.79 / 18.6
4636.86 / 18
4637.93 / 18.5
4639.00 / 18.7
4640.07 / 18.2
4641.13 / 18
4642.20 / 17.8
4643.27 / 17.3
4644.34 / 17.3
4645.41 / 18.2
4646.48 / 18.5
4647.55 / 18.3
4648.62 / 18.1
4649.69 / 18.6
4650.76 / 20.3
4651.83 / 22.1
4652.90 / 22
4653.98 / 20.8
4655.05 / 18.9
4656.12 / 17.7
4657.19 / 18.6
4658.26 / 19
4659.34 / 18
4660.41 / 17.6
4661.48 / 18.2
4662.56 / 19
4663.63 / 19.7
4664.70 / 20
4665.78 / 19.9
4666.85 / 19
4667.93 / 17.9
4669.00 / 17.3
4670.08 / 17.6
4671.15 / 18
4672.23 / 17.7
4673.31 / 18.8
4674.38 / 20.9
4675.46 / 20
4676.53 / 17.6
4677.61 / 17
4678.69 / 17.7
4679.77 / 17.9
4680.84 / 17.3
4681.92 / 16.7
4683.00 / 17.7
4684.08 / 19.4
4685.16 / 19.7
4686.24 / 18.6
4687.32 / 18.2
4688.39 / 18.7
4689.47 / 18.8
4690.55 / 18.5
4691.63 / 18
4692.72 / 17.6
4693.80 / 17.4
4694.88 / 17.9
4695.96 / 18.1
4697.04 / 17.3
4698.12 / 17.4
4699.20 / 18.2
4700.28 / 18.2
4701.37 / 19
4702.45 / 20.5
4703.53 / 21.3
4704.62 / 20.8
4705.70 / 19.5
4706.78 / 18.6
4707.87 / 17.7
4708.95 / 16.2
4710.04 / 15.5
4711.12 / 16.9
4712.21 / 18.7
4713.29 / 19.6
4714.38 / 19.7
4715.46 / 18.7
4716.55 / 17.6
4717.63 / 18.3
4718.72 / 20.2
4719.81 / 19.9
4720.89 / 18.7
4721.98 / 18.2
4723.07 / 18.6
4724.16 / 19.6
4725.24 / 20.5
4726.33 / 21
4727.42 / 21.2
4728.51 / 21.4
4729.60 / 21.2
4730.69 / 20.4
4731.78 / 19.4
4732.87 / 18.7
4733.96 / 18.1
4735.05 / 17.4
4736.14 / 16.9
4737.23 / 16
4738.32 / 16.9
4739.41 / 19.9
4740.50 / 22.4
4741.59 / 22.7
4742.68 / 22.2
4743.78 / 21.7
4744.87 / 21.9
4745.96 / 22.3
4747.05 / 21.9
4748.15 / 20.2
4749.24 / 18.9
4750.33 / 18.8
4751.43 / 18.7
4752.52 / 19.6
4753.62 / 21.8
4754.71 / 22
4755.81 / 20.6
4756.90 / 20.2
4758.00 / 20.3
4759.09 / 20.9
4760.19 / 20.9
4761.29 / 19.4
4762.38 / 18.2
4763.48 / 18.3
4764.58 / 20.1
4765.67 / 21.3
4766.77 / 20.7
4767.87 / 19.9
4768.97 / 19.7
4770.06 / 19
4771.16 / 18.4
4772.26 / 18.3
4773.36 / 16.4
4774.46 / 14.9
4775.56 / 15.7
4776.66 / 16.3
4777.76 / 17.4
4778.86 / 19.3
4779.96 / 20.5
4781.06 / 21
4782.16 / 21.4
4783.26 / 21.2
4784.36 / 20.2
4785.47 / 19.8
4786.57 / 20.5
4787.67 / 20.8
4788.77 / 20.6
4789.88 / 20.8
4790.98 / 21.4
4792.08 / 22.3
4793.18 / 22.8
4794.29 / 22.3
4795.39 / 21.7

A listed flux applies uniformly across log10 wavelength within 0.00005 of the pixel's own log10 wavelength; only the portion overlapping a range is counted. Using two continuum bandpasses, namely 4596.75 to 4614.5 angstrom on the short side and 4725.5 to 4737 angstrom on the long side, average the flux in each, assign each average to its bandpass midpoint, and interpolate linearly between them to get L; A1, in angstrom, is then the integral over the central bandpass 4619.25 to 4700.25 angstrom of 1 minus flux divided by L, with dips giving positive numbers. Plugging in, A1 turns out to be 4.81 angstrom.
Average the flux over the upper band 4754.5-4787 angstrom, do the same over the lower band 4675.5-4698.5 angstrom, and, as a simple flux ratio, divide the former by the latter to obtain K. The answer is 1.1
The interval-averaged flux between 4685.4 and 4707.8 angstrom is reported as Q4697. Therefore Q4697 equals 18.6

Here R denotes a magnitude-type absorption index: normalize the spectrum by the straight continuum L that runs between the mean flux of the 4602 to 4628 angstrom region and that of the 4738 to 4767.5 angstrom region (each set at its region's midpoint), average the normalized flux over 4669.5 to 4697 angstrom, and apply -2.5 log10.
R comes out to 0.11 mag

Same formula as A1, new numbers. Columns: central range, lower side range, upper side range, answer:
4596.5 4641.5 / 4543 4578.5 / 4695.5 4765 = -0.8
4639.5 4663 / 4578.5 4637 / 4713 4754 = 1.2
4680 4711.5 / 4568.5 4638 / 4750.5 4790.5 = 2.2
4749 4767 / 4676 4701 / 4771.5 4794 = -0.8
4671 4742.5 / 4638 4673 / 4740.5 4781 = 1.7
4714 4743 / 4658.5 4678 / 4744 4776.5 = -0.3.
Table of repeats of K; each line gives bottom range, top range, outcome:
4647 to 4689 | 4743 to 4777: 1.05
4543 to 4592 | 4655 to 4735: 0.96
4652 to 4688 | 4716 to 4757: 1.07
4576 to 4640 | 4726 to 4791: 1.00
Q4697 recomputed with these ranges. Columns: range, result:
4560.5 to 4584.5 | 19.9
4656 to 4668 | 18.8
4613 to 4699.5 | 18.8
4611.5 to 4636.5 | 19.6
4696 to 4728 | 18.9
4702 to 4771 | 19.7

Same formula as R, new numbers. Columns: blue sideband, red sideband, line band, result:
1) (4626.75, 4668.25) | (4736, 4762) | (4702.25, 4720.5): 0.06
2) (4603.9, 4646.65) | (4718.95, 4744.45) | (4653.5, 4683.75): 0.06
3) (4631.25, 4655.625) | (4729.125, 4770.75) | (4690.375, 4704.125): 0.06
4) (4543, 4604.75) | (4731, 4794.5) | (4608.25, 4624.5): -0.02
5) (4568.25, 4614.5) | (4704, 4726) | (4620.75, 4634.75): -0.01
